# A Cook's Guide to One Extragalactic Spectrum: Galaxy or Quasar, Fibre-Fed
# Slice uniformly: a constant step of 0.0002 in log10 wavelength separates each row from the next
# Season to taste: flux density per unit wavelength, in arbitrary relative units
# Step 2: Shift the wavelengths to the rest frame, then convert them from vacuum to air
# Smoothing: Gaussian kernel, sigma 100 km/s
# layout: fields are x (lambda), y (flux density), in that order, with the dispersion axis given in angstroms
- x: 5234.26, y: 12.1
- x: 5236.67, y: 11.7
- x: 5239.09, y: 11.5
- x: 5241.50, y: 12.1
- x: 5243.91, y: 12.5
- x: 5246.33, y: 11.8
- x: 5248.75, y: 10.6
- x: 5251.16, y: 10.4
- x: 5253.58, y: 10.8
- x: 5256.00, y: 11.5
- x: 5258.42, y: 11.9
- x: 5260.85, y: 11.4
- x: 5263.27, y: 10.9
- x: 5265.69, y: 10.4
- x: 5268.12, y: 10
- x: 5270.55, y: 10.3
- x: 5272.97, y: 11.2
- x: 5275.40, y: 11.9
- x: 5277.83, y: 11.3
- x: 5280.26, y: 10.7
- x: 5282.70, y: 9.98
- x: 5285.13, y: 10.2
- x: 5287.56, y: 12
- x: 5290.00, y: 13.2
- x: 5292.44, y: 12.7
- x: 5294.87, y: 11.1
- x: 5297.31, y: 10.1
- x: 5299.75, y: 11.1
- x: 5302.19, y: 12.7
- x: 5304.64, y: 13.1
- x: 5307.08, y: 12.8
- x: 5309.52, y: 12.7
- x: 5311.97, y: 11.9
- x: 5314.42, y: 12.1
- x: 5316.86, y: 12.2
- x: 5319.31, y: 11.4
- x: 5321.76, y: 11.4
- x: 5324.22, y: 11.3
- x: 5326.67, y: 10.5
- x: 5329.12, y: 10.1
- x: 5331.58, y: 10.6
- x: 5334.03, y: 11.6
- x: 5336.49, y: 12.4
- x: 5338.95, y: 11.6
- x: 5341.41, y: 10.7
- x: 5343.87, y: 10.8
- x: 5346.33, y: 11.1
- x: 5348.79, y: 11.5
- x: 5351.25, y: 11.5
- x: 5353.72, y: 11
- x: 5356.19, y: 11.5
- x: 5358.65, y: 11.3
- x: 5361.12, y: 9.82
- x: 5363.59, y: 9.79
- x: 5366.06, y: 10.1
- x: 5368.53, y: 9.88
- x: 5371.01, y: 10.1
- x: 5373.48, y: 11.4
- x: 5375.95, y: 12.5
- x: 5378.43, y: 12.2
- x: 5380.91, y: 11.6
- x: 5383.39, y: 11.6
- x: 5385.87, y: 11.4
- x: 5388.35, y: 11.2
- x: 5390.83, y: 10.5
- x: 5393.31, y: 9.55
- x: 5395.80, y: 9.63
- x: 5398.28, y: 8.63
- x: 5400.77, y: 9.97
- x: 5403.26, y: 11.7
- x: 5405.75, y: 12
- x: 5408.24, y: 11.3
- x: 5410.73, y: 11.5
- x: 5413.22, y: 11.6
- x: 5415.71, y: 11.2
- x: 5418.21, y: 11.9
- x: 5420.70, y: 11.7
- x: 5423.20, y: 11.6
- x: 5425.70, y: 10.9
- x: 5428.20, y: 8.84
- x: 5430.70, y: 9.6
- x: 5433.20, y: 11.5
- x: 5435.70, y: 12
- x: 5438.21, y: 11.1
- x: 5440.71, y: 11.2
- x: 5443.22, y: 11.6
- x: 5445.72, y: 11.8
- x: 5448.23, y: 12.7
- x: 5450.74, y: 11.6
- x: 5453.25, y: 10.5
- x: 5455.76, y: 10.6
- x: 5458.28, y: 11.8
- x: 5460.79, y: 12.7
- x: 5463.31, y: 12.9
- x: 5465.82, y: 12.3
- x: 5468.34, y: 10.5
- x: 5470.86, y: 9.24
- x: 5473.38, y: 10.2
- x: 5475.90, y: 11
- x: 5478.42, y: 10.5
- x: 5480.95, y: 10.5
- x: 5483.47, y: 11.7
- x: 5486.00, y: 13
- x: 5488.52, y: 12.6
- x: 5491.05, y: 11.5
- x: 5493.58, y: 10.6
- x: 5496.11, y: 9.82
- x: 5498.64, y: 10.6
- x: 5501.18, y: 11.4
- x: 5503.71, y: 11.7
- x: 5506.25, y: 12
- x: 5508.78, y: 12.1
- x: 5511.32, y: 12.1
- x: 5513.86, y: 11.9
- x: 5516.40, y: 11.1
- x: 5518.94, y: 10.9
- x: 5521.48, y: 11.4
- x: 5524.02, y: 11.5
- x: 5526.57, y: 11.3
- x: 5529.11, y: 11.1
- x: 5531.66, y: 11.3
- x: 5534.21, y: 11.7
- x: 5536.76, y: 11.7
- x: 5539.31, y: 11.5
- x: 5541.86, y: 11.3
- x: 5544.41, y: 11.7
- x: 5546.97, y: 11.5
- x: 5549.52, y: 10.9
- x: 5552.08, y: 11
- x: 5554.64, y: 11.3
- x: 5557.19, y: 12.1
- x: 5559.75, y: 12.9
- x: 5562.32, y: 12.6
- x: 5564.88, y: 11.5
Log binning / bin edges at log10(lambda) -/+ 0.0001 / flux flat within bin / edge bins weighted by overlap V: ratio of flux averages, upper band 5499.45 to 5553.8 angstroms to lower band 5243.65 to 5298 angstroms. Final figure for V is 1.0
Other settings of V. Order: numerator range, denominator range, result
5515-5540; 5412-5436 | 1.03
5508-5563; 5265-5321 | 1.00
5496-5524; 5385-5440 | 1.05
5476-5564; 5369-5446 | 1.04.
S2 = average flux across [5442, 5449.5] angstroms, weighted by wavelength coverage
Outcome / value 12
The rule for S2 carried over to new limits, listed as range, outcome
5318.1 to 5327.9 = 11.1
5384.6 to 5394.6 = 10.7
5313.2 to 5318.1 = 12.2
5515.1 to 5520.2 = 11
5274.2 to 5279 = 11.6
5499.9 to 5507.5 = 11.7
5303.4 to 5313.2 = 12.6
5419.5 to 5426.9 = 11.4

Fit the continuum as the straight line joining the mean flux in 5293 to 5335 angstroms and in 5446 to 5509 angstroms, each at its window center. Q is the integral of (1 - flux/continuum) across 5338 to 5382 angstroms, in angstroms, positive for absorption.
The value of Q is 1.9 angstroms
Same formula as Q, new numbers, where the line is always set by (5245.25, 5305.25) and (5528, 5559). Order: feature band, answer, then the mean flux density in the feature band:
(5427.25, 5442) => 0.80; 10.7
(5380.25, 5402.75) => 1.71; 10.5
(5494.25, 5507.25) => 0.40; 11.1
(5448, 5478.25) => 0.33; 11.3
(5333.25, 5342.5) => -0.25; 11.6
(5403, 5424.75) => -0.48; 11.6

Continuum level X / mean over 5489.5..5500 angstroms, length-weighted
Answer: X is 10.7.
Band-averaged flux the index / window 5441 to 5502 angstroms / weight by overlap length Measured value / 11.3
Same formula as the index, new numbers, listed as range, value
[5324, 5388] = 11.1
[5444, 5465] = 11.8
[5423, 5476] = 11.2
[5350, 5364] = 10.9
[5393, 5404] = 9.84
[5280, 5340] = 11.6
